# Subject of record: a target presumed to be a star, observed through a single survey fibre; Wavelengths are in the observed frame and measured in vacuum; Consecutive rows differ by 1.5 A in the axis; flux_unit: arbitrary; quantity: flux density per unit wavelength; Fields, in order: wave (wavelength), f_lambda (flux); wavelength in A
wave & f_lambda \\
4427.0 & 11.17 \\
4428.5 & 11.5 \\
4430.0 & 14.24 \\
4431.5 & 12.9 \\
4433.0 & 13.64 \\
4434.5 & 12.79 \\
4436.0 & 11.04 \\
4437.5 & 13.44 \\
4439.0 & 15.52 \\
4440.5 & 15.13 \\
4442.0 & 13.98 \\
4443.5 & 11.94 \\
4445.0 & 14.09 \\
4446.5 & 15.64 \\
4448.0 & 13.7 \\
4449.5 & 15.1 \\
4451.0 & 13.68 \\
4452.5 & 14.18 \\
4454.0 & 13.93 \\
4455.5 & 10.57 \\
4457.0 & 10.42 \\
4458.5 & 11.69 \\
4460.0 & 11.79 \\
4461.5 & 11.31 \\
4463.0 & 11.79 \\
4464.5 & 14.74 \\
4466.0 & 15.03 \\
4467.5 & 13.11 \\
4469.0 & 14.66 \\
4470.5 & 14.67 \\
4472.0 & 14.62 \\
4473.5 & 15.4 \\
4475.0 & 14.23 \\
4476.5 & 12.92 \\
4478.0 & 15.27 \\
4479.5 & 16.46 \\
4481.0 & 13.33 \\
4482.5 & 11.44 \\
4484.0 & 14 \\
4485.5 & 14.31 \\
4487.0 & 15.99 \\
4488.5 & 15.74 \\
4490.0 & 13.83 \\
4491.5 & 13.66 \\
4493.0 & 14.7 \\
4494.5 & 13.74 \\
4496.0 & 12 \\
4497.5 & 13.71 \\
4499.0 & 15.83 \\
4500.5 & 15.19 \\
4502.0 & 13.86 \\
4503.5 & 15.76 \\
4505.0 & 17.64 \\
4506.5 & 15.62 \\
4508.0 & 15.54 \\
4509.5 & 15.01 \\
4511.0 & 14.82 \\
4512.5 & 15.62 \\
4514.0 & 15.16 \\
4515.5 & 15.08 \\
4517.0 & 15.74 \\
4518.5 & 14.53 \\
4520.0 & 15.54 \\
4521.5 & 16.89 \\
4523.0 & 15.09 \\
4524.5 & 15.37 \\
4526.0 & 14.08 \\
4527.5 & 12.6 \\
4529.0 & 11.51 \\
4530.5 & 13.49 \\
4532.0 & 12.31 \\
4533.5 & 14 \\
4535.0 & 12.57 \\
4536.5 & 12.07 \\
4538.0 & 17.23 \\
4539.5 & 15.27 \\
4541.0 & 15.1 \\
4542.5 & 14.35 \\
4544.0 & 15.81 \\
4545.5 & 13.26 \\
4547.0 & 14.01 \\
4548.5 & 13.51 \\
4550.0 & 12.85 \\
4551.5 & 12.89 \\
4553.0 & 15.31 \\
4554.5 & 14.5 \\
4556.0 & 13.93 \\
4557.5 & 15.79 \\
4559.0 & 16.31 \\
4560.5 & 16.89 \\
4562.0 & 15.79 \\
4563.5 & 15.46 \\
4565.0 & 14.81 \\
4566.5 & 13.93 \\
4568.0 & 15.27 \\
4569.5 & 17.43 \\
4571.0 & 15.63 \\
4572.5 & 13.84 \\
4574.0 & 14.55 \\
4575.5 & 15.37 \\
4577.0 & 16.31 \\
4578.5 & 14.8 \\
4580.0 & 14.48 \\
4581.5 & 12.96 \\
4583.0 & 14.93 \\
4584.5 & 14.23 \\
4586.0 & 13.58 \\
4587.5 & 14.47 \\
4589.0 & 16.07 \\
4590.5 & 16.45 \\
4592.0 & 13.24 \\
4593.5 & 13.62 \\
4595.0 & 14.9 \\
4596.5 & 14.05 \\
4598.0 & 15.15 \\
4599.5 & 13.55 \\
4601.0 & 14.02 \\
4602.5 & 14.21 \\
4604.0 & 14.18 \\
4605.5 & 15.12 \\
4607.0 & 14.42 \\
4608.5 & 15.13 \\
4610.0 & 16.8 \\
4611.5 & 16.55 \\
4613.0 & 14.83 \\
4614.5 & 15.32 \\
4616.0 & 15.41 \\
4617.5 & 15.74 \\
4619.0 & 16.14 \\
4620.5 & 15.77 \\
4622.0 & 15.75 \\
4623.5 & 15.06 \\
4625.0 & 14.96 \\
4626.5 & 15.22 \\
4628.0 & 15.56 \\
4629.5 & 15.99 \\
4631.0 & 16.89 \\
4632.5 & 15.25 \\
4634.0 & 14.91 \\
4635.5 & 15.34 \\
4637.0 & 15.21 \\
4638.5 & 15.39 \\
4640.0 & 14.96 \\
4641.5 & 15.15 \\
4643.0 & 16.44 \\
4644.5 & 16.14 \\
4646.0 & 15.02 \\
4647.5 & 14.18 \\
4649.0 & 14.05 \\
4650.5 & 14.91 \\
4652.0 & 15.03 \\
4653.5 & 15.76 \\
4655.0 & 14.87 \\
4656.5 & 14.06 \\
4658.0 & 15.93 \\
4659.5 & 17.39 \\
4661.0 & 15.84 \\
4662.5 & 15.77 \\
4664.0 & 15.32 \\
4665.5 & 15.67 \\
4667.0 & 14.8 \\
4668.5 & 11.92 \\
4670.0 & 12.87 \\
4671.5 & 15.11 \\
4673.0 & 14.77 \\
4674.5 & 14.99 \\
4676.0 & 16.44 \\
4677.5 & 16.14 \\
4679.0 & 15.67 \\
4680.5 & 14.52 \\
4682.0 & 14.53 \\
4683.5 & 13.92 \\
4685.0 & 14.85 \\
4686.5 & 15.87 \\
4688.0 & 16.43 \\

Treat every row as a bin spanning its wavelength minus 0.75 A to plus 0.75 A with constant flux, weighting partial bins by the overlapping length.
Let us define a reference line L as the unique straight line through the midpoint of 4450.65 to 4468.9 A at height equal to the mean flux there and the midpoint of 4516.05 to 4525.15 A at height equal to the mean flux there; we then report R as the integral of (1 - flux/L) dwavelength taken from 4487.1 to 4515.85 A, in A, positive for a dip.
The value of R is -0.5 A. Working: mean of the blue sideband 12.7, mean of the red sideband 15.5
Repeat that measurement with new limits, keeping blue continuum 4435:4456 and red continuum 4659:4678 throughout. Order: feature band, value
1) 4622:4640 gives -0.66 A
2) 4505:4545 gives -1.28 A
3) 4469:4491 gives -0.78 A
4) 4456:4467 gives 1.17 A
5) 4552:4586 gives -1.33 A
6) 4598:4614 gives -0.19 A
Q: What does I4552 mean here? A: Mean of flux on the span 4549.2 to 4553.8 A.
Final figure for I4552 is 13.7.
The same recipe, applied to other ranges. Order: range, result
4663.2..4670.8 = 14.1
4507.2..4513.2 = 15.2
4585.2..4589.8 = 14.7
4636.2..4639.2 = 15.3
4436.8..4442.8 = 14.5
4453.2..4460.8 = 11.7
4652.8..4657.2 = 14.9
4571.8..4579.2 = 15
